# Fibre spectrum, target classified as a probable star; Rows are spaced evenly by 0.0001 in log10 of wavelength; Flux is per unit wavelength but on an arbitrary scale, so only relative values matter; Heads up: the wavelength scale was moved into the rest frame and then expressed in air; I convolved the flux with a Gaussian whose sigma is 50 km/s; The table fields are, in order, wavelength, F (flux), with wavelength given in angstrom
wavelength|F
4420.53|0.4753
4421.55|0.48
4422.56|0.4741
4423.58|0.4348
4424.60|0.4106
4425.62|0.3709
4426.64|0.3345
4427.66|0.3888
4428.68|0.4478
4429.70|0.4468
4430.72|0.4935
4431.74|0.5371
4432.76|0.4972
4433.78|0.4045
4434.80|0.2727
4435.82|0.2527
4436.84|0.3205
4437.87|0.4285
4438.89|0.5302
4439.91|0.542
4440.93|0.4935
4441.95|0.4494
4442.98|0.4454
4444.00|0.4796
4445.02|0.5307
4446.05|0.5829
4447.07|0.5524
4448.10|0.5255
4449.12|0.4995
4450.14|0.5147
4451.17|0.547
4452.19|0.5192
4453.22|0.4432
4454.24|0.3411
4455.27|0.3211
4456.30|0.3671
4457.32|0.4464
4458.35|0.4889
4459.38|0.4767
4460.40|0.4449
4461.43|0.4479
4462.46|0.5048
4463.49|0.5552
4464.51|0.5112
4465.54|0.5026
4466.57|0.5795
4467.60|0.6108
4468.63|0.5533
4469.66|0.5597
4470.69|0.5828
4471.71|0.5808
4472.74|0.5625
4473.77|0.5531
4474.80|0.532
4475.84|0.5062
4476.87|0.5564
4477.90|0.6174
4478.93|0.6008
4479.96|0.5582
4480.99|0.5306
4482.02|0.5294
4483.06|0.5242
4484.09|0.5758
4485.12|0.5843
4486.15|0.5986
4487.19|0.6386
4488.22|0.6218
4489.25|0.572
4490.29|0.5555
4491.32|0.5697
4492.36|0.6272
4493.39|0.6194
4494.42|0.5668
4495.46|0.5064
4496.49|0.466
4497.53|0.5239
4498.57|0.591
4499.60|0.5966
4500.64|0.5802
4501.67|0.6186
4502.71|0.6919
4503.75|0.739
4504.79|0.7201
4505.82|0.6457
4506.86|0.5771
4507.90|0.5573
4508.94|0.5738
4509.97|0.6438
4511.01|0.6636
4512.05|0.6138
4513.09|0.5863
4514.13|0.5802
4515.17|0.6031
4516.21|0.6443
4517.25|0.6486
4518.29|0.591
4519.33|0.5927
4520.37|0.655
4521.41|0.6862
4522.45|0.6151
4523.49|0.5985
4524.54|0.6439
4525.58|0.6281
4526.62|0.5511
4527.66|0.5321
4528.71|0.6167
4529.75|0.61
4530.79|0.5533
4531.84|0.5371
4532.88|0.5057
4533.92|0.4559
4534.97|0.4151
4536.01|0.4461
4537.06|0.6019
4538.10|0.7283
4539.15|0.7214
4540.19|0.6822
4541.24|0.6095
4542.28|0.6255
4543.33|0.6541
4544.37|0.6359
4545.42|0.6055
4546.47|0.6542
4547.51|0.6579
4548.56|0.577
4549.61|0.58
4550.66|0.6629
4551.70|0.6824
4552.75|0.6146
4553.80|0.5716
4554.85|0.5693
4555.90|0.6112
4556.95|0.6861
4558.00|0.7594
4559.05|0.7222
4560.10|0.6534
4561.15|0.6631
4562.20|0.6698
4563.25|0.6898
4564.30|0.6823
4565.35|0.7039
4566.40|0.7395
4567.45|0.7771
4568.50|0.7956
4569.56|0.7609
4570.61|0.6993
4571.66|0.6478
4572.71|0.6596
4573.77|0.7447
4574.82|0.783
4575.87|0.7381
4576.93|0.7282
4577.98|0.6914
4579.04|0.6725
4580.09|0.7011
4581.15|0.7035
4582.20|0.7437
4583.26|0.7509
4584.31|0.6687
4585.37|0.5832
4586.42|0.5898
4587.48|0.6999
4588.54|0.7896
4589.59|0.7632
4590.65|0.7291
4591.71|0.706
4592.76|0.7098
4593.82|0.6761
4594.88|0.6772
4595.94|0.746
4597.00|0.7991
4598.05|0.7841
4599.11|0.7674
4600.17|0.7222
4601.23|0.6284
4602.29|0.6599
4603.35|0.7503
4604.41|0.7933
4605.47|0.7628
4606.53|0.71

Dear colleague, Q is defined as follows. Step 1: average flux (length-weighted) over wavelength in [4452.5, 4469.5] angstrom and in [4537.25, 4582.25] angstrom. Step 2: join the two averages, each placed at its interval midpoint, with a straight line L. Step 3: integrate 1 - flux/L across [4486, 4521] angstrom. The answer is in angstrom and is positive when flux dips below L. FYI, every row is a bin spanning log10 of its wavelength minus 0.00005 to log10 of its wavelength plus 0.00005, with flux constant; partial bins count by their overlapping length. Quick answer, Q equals -2.6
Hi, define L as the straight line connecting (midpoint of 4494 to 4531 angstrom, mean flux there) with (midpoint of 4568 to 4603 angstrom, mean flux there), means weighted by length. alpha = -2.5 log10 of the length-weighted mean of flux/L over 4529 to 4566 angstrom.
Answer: 0.06 mag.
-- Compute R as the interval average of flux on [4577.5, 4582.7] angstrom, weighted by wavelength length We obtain 0.702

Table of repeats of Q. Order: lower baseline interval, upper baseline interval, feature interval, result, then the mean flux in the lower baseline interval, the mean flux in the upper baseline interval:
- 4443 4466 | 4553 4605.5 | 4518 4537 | 1.3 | 0.481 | 0.706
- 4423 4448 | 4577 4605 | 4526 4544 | 1.1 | 0.445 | 0.712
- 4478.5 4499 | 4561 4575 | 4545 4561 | 1.1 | 0.568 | 0.715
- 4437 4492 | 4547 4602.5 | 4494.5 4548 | 0.6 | 0.523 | 0.694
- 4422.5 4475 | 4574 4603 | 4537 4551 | -0.2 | 0.475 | 0.712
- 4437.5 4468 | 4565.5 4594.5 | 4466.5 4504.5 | -2.2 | 0.489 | 0.713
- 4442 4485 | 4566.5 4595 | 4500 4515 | -1.0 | 0.516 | 0.712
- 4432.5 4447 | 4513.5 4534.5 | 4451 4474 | -0.5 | 0.447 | 0.592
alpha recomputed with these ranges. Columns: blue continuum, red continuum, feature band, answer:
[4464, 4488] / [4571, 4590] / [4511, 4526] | 0.00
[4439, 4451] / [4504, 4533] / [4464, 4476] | -0.02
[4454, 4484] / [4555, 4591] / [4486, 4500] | -0.03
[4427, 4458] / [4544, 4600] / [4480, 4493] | -0.08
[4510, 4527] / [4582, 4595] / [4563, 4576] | -0.07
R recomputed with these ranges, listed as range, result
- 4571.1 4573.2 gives 0.656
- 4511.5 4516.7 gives 0.605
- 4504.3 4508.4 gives 0.625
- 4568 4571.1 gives 0.751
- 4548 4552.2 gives 0.626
